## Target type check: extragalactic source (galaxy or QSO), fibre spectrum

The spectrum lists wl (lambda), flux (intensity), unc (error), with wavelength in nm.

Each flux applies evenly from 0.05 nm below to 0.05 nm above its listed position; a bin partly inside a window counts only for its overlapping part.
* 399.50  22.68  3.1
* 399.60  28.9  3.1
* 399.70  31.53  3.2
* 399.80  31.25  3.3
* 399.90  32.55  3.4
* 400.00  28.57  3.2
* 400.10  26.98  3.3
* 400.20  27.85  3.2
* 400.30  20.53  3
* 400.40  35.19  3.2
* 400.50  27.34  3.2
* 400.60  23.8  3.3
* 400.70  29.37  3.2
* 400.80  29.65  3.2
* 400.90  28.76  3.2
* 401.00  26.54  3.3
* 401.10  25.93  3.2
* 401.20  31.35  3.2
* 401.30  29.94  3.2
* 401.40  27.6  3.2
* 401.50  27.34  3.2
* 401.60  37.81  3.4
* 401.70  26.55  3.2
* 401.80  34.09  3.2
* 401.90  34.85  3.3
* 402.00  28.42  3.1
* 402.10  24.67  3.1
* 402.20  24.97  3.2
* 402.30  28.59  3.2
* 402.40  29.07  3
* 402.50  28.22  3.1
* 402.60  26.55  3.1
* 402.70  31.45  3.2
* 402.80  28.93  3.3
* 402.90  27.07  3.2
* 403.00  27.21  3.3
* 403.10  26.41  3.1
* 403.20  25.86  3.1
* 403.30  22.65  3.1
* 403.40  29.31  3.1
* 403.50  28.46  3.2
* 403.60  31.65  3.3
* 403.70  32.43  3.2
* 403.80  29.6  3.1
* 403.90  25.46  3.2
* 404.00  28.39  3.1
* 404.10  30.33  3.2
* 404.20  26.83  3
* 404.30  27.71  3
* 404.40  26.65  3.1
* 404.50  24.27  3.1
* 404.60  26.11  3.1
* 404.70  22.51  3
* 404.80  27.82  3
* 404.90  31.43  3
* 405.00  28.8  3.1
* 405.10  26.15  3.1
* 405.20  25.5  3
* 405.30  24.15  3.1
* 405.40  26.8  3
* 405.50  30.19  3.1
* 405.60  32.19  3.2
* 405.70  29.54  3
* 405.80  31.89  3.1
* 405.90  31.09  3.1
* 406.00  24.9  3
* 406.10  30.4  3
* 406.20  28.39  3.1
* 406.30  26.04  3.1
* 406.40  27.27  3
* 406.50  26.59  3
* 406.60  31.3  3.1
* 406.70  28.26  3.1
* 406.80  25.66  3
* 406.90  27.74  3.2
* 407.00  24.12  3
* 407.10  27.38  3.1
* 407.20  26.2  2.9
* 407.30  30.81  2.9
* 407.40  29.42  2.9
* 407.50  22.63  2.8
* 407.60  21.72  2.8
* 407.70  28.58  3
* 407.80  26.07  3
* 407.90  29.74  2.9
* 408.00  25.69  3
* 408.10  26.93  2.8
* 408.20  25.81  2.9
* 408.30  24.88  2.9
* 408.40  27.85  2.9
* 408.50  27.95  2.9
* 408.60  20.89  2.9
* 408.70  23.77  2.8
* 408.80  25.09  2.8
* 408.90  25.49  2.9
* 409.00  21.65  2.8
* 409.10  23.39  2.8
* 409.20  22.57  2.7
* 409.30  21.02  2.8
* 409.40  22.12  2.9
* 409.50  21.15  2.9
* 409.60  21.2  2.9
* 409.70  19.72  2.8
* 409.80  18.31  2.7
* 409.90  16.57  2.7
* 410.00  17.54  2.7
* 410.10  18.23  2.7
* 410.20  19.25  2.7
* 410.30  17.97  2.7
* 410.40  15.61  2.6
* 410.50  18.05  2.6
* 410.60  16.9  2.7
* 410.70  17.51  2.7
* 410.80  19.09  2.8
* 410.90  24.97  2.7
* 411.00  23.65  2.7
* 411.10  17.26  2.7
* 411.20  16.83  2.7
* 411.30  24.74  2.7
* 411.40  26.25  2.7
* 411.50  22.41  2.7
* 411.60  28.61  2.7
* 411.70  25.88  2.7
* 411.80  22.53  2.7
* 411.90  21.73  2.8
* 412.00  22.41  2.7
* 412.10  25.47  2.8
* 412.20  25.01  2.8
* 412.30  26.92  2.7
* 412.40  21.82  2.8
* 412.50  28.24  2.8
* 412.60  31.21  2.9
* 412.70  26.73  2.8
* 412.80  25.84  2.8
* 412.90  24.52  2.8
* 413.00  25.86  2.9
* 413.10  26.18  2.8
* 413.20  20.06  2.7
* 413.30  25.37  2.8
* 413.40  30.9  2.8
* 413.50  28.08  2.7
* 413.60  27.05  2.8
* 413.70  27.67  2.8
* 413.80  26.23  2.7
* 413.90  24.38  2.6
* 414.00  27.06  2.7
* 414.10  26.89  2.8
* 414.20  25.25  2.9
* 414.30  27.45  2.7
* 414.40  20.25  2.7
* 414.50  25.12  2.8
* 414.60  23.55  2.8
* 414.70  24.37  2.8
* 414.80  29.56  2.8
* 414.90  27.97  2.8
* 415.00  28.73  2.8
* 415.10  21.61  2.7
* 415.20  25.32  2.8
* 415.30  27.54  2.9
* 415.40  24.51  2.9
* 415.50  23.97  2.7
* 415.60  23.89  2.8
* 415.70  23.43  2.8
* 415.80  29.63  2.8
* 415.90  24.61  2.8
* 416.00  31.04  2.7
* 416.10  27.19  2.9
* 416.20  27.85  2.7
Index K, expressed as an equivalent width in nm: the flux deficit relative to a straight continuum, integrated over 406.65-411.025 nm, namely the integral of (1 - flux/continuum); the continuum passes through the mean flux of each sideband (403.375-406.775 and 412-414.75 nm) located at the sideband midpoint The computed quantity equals 0.639 nm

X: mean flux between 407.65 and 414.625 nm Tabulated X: 23.7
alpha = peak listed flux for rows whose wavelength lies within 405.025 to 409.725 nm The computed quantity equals 32.19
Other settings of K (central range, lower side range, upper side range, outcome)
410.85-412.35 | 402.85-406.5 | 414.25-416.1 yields 0.16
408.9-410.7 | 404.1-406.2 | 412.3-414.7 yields 0.48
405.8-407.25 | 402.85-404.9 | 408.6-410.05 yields -0.19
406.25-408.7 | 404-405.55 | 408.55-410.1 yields -0.31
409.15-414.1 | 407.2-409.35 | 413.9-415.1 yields 0.50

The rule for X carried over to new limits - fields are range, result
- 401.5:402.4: 29.8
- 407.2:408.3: 26.6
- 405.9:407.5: 27.6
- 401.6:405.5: 27.9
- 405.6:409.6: 26.2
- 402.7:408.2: 27.6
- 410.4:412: 21.6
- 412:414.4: 26.1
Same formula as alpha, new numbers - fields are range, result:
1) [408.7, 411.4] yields 26.25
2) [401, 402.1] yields 37.81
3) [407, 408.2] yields 30.81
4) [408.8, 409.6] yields 25.49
